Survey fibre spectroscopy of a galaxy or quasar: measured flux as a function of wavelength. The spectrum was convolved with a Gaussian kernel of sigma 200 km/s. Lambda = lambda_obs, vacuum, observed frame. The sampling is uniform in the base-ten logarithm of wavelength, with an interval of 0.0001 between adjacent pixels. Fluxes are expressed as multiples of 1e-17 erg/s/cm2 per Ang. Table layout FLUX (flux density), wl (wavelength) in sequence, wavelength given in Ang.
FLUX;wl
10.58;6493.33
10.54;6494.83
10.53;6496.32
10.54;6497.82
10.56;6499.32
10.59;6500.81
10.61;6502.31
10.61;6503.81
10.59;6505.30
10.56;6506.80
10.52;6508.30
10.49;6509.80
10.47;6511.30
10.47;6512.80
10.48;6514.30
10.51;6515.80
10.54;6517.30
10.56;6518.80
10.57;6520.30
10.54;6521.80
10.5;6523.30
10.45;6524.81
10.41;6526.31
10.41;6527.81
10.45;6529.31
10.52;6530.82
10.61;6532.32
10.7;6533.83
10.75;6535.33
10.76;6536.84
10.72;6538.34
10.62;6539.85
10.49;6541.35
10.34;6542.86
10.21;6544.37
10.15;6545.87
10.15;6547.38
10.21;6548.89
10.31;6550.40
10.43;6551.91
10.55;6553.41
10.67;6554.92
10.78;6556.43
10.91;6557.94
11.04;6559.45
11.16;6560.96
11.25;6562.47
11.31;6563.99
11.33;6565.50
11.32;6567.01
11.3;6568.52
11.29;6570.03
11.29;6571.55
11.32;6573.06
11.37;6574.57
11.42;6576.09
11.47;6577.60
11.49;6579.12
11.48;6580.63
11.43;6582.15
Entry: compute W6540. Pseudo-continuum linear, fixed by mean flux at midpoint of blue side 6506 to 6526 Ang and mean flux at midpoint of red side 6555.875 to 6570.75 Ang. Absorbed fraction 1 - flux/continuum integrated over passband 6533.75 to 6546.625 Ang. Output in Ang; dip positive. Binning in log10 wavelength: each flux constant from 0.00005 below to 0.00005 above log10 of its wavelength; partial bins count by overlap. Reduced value 0.39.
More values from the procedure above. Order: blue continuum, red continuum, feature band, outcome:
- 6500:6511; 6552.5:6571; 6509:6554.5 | 1.4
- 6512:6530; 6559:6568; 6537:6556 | 0.9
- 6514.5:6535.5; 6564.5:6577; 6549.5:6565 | 0.4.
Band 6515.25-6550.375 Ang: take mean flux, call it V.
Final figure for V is 10.5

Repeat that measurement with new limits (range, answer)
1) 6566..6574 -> 11.3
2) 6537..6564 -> 10.6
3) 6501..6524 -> 10.5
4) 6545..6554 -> 10.3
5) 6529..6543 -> 10.6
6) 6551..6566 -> 10.9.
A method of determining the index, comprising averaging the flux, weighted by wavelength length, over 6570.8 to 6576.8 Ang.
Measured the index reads 11.4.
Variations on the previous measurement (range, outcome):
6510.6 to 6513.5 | 10.5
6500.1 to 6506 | 10.6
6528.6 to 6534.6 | 10.6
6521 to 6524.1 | 10.5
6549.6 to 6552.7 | 10.4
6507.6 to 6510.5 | 10.5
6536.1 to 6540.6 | 10.7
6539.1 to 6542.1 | 10.6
